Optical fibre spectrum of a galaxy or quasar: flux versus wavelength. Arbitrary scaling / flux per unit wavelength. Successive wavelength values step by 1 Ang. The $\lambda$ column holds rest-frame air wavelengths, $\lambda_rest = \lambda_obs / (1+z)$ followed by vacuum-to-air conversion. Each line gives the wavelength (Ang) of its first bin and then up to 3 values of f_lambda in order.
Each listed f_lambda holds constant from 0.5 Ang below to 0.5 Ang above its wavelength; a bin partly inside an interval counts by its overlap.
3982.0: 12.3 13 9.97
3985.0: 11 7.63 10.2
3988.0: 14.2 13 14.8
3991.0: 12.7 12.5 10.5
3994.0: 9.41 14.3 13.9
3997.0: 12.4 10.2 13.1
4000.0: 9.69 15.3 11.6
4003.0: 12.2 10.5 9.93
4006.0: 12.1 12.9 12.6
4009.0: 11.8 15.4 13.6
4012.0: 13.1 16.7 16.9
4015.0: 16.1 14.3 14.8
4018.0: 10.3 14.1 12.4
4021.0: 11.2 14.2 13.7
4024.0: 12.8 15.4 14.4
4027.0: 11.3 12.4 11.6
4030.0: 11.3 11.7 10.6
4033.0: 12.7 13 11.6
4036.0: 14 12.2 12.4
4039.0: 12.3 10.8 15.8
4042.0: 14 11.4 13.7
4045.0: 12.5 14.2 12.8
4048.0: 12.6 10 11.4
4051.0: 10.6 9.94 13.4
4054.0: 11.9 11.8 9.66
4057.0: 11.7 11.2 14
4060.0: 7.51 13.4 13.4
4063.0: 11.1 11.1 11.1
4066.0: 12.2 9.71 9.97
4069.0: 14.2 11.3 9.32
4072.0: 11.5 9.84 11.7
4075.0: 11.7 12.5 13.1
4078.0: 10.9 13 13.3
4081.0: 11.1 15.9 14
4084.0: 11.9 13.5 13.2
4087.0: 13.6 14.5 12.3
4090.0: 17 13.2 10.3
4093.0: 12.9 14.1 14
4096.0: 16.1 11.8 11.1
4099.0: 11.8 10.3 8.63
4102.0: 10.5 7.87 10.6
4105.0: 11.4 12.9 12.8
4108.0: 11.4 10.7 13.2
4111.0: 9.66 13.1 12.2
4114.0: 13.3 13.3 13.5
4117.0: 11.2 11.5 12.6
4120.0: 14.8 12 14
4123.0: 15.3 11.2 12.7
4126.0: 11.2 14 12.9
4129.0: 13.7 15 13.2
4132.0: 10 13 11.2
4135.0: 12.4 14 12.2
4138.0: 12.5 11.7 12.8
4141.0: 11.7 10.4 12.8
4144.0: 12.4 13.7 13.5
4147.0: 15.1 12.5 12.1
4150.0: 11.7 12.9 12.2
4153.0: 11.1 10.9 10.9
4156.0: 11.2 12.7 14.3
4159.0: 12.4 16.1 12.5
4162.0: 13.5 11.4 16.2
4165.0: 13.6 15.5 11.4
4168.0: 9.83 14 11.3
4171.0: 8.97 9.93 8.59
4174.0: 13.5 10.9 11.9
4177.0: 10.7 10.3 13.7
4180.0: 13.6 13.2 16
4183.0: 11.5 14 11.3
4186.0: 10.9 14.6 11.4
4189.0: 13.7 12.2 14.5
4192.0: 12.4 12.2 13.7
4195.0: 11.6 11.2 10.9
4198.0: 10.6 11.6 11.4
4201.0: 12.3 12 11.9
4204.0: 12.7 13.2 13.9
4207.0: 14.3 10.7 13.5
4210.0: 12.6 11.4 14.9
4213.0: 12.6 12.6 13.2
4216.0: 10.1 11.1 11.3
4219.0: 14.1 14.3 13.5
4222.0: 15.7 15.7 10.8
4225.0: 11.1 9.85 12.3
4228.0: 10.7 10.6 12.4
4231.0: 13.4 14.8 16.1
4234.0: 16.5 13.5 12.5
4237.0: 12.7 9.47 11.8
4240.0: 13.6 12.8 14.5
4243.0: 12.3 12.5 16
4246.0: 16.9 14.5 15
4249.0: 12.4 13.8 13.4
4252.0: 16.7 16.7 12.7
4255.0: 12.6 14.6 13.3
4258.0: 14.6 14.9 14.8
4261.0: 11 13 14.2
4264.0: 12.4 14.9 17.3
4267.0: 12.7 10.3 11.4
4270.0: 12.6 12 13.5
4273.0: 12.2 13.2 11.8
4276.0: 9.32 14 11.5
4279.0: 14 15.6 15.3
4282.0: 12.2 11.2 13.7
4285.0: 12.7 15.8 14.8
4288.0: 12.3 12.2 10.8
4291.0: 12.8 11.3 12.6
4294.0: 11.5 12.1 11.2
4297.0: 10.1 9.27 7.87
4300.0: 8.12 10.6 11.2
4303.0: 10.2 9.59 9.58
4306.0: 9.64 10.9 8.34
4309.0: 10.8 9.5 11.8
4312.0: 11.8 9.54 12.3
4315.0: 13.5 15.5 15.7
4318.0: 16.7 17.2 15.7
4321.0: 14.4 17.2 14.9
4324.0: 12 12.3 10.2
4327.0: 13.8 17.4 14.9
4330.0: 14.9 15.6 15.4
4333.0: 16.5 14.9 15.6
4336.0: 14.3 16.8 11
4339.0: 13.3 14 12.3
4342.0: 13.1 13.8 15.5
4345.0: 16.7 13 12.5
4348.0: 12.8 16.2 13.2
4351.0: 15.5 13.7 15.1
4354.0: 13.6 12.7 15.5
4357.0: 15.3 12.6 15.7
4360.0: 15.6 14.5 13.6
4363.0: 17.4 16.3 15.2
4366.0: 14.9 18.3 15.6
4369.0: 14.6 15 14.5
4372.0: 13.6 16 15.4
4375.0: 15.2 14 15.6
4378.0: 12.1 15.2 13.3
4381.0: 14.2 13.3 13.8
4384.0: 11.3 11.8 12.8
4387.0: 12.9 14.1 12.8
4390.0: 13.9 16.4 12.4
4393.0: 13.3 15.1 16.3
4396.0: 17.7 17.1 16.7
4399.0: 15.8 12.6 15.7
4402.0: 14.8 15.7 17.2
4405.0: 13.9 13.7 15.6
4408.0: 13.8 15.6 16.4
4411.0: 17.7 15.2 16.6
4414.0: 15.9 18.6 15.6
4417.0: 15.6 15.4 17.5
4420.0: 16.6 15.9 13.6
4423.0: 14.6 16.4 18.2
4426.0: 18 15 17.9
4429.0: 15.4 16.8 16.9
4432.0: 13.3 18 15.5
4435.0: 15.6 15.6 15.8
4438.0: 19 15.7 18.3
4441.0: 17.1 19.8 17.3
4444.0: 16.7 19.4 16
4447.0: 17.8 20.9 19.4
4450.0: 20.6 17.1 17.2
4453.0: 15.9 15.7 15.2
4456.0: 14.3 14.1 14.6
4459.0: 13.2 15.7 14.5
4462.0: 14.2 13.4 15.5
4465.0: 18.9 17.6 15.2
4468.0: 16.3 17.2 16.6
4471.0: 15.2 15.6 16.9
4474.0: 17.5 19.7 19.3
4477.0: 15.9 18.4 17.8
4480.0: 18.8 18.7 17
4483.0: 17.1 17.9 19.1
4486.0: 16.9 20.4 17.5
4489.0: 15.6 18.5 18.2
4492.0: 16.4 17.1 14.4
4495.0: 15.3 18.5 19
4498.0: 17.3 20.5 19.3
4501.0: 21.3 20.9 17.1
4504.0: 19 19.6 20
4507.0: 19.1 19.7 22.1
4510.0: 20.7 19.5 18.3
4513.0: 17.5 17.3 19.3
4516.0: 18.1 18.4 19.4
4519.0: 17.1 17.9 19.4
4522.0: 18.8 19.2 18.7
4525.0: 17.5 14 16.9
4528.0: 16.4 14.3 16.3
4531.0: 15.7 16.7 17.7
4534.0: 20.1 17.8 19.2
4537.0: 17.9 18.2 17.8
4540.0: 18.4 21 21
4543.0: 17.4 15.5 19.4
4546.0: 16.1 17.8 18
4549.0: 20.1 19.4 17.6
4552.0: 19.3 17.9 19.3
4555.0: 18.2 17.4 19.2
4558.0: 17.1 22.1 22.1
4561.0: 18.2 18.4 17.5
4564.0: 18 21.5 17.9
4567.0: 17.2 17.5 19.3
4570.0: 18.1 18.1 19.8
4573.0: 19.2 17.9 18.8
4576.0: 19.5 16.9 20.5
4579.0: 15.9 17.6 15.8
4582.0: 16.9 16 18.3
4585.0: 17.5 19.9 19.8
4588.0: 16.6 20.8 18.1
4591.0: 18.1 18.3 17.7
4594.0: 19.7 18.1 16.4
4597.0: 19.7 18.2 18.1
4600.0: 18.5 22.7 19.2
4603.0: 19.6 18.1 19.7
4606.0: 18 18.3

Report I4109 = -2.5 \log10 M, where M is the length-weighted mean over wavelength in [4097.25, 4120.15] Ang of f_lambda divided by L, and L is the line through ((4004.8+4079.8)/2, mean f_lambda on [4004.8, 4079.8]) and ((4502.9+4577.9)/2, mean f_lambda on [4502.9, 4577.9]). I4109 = 0.14 mag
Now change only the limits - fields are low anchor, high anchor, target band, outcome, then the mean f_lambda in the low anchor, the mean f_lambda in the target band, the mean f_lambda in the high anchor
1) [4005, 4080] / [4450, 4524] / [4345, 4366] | 0.11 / 12.4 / 14.6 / 17.6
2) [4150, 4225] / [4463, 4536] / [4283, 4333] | 0.16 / 12.5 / 12.5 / 17.9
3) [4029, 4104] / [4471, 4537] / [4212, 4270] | 0.09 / 12.1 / 13.3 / 18.1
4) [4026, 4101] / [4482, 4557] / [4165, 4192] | 0.13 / 12.2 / 12.2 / 18.2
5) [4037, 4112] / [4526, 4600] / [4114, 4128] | -0.02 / 12.1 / 12.9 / 18.2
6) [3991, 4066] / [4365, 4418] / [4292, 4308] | 0.36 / 12.5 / 10.3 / 14.9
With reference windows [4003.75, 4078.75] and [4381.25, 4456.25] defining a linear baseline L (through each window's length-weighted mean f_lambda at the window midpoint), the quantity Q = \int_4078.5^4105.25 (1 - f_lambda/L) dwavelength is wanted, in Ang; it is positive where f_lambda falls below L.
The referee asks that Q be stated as 0.6 Ang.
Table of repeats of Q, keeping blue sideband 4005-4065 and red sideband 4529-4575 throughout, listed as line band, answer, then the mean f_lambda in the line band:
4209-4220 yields 1.57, 12.5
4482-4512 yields -1.22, 18.5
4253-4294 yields 5.90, 13.1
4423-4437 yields 0.63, 16.3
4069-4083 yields 1.05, 12.1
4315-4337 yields 1.19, 15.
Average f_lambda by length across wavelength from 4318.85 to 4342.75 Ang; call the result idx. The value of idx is 14.4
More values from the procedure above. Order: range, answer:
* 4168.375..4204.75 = 12.1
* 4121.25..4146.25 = 12.7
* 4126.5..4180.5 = 12.4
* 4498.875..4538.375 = 18.4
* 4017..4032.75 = 12.6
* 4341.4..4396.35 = 14.4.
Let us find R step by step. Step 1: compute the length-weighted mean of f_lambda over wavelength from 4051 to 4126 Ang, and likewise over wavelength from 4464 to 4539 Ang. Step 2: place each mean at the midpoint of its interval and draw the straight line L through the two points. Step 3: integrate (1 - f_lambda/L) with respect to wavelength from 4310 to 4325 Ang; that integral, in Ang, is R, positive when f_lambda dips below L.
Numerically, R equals 1.4 Ang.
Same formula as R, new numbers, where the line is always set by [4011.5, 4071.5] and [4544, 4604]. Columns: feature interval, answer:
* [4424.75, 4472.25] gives 1.5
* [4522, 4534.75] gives 0.7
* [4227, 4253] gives 1.9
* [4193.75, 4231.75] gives 5.3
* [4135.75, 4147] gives 0.8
